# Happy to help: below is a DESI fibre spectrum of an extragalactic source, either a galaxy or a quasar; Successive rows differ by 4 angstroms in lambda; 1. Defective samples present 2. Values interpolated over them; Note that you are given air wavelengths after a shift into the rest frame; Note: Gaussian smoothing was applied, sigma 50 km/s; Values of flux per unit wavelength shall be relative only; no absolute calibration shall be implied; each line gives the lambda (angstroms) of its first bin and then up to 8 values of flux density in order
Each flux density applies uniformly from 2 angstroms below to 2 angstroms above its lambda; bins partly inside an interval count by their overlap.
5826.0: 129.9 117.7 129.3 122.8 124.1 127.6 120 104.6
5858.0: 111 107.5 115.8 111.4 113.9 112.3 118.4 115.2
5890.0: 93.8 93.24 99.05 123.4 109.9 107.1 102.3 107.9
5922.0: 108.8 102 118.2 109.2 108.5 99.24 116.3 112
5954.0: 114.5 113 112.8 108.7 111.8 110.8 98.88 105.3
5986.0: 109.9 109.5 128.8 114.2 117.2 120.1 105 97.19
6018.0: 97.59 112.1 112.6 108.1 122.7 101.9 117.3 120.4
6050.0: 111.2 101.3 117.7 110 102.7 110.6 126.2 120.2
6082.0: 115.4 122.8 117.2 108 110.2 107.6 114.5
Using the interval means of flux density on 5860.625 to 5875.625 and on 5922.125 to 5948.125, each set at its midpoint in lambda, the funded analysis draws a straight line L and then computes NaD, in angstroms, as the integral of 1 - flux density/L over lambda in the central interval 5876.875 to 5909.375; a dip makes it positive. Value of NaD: 0.9 angstroms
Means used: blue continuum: 112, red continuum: 109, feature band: 108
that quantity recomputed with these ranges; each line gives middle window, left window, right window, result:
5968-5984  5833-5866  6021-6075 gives 1.1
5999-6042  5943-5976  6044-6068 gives 0.5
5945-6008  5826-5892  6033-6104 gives 1.0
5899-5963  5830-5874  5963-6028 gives 1.8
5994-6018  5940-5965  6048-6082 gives 0.2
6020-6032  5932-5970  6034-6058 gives 0.1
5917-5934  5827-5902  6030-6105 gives 0.6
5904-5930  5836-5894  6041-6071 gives 1.3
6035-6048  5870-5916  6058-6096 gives 0.0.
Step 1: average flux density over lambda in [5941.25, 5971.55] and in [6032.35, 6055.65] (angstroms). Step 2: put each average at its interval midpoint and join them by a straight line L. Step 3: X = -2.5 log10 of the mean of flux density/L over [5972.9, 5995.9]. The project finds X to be 0.01 mag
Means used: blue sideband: 112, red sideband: 112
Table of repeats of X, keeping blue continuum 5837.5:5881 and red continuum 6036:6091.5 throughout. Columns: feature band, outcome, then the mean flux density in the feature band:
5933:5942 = 0.08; 107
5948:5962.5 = 0.01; 113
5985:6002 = -0.02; 116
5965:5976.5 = 0.04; 110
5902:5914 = 0.05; 110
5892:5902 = 0.14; 102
